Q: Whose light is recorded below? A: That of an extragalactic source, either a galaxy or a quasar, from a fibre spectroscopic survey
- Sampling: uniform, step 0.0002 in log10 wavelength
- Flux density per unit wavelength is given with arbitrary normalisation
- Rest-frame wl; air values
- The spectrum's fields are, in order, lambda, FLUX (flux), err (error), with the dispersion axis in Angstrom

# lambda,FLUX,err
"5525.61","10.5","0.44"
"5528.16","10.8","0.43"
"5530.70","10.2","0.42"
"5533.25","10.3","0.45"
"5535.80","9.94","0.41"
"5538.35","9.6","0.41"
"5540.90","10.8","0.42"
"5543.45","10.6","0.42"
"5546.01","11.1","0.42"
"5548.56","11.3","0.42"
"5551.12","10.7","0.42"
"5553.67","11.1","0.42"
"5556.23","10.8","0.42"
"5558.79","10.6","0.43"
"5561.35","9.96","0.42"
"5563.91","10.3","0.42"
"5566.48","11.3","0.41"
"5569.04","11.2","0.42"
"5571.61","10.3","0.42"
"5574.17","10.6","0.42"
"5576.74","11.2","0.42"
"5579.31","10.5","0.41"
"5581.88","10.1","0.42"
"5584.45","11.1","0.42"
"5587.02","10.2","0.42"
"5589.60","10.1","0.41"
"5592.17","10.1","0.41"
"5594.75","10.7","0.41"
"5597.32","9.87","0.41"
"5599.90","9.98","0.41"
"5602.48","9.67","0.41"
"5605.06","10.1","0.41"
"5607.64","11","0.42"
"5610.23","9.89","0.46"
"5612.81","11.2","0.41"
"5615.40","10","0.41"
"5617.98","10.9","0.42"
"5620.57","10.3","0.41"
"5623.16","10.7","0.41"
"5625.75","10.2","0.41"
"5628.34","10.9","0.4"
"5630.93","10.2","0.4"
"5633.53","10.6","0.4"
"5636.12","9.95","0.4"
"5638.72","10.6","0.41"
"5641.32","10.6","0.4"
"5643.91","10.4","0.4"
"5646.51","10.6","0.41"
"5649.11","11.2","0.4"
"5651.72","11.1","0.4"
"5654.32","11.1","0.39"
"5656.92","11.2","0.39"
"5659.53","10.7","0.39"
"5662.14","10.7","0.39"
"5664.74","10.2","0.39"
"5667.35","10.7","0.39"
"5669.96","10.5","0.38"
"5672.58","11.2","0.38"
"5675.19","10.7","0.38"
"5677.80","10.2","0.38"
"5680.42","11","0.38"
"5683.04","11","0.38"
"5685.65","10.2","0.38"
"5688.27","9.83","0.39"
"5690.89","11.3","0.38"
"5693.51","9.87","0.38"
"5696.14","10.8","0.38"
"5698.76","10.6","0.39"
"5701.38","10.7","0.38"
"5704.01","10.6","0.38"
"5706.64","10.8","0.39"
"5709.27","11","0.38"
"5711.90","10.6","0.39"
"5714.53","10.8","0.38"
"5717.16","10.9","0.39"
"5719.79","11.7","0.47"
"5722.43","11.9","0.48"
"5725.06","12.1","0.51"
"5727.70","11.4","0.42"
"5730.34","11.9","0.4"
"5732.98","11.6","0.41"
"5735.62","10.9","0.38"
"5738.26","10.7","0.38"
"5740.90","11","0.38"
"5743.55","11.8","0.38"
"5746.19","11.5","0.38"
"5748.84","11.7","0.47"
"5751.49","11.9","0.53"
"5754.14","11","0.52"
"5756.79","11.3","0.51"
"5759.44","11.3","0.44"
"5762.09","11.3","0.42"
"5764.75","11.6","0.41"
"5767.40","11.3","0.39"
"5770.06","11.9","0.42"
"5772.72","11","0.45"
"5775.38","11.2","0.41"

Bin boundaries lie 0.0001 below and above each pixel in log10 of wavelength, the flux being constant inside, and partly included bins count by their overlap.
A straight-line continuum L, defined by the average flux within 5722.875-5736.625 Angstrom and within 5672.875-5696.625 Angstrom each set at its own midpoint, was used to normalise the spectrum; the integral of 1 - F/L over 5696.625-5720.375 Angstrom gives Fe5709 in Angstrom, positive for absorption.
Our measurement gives 0.6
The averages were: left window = 10.6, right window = 11.6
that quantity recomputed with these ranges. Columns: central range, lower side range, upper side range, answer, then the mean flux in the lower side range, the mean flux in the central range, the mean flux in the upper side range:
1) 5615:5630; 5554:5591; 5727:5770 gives 0.42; 10.6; 10.5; 11.4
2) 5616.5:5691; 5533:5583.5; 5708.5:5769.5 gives 2.58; 10.6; 10.6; 11.4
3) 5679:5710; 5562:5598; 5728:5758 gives 1.40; 10.5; 10.6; 11.4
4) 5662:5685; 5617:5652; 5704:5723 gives 0.26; 10.6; 10.7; 11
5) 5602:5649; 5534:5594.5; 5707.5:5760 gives 1.71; 10.6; 10.5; 11.3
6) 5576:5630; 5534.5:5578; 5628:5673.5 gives 1.37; 10.7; 10.4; 10.7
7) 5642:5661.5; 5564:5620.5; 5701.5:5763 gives -0.13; 10.5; 10.9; 11.3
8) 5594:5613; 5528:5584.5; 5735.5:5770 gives 0.98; 10.6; 10.2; 11.4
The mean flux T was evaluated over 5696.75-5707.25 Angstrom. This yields 10.7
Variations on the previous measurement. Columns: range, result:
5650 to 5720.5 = 10.7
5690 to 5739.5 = 11.1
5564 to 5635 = 10.5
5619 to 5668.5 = 10.6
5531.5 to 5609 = 10.5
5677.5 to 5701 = 10.6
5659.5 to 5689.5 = 10.6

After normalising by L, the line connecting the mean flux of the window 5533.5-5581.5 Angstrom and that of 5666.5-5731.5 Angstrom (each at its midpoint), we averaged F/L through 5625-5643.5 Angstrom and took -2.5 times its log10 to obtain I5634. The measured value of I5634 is 0.03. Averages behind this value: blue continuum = 10.6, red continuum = 10.9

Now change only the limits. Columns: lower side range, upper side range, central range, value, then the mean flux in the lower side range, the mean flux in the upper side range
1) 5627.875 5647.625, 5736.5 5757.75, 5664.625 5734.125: 0.01 mag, 10.5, 11.4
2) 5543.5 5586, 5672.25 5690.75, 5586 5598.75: 0.05 mag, 10.8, 10.6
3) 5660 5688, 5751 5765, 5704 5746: -0.02 mag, 10.6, 11.4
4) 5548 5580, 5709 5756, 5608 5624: 0.04 mag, 10.8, 11.4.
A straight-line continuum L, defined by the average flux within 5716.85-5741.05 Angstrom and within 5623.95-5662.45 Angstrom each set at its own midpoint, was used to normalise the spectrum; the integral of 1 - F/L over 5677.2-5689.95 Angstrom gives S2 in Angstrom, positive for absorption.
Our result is 0.6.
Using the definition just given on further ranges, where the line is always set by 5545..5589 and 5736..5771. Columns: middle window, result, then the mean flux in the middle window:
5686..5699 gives 0.8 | 10.4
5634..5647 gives 0.7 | 10.4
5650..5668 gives 0.4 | 10.8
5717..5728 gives -0.4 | 11.7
